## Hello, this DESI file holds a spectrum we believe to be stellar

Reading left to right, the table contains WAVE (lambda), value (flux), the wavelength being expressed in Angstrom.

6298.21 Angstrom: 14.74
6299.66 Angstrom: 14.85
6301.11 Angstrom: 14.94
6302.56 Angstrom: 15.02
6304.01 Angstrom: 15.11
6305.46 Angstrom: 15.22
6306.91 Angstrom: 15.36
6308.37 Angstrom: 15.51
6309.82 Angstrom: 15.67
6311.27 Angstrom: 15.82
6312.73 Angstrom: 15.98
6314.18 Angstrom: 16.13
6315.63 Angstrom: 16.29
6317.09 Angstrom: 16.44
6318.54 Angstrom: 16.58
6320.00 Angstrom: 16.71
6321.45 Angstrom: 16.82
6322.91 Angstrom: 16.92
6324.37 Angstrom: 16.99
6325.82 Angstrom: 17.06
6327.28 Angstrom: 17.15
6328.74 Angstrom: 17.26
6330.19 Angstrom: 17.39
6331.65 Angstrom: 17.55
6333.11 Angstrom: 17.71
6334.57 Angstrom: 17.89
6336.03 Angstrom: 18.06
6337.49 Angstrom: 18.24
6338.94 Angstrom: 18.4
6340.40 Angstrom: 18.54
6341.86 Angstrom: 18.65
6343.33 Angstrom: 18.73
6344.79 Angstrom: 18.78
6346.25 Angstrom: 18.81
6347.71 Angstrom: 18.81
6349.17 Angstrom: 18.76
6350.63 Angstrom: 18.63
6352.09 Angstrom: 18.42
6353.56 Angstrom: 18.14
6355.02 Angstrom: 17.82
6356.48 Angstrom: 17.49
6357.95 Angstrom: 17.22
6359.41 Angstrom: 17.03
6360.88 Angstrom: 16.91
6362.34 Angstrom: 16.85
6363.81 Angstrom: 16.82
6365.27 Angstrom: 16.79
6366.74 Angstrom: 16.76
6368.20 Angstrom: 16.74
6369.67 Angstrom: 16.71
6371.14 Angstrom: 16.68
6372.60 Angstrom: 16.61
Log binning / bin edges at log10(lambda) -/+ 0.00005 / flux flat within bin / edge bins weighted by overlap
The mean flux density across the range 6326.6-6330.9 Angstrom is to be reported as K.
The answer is 17.3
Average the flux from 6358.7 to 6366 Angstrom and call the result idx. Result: 16.9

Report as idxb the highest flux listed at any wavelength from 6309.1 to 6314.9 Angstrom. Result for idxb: 16.13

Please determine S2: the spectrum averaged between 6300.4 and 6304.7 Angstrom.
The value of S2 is 15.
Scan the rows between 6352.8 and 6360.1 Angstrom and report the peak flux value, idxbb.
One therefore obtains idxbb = 18.14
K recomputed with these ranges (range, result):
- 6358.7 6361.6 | 16.9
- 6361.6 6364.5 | 16.8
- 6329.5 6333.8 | 17.5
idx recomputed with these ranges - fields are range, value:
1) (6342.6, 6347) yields 18.8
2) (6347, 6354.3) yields 18.6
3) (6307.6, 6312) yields 15.6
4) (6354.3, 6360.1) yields 17.4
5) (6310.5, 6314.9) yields 16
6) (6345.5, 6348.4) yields 18.8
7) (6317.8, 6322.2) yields 16.7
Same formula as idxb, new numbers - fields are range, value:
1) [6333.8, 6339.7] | 18.4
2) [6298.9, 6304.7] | 15.11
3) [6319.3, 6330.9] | 17.39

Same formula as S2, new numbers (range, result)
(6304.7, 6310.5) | 15.4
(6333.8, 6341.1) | 18.2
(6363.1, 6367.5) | 16.8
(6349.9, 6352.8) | 18.5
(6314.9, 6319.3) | 16.4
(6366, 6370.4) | 16.7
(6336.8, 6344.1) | 18.5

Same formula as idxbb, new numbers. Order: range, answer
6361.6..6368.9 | 16.85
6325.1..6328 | 17.15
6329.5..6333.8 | 17.71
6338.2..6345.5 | 18.78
